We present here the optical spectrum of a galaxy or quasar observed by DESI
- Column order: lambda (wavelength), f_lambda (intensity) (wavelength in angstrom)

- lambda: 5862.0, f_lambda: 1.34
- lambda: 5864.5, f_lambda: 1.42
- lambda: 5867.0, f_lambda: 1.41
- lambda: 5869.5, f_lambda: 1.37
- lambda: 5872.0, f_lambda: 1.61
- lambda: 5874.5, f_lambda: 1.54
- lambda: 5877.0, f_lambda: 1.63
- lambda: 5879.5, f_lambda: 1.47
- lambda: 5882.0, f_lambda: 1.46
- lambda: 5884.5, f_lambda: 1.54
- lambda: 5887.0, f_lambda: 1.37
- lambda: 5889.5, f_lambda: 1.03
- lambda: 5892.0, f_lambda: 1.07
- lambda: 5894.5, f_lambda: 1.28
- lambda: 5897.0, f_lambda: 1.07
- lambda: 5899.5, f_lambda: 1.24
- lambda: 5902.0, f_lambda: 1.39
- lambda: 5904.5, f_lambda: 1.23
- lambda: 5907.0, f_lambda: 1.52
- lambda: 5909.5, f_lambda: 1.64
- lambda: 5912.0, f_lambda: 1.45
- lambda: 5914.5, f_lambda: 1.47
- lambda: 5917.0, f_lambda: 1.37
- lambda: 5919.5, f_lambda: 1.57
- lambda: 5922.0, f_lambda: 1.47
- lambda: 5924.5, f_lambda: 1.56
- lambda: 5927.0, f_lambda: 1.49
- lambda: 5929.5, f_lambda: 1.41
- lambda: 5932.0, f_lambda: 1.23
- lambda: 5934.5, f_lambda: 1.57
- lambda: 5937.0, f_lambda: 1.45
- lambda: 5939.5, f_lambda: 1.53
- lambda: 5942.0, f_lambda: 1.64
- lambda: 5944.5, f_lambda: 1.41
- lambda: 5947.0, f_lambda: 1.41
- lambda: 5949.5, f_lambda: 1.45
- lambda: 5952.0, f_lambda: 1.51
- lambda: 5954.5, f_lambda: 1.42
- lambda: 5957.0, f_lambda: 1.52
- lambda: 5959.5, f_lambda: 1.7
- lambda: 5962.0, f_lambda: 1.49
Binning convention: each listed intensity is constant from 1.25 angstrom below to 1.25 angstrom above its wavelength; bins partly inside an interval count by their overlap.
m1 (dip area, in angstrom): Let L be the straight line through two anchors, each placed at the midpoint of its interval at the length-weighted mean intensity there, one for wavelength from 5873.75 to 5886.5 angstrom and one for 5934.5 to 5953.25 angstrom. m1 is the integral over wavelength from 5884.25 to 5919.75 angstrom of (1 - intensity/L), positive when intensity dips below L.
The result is 4.0 angstrom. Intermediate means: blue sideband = 1.52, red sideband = 1.49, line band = 1.34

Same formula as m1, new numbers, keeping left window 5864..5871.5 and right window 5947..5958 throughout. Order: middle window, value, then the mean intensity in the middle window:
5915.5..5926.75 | -0.3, 1.49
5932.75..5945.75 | -0.4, 1.51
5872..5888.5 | -0.9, 1.5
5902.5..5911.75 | -0.1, 1.46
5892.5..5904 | 1.6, 1.23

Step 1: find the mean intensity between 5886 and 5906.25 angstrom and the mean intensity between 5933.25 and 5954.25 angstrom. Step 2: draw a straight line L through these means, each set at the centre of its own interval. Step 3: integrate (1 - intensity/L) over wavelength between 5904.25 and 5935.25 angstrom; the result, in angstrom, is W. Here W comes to -2.6 angstrom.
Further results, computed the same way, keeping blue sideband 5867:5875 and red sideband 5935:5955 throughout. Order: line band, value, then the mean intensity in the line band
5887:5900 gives 2.9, 1.15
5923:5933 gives 0.4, 1.43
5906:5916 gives -0.2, 1.52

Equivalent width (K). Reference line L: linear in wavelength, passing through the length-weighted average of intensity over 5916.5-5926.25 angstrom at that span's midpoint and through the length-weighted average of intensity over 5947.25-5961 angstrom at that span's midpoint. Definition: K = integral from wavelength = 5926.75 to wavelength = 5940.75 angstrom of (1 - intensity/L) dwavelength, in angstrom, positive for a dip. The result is 0.6 angstrom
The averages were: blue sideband 1.5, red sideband 1.51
